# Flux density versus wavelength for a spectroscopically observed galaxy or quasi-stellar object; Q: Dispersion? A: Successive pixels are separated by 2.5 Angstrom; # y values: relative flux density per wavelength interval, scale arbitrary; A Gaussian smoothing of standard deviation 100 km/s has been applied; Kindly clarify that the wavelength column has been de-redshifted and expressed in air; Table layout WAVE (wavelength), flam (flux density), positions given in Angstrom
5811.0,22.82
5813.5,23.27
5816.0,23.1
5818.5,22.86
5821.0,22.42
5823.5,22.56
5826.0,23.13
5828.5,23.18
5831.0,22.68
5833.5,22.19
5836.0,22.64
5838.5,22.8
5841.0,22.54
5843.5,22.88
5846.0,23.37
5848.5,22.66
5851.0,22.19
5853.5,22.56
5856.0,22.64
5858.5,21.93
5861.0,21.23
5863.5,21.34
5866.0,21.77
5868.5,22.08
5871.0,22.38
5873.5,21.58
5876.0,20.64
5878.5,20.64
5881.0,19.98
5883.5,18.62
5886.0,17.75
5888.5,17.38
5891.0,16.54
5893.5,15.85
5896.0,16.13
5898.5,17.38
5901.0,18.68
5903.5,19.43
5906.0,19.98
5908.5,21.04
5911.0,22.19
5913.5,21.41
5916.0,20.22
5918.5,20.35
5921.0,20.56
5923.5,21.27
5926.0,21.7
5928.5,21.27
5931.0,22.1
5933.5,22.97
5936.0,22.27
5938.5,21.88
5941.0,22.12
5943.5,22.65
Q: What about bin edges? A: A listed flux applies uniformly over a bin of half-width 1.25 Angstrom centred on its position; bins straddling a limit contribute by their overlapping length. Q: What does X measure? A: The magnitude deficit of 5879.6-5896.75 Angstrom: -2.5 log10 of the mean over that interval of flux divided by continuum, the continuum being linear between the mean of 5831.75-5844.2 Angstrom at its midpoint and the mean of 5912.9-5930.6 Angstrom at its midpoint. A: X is 0.23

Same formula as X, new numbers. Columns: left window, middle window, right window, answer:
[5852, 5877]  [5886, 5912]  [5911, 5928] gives 0.16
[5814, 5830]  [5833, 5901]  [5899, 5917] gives 0.05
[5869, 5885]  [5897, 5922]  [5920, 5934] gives 0.06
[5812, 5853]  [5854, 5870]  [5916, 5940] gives 0.03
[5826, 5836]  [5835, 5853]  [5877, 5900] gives -0.05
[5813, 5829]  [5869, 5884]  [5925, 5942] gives 0.08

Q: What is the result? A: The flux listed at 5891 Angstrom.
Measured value 16.54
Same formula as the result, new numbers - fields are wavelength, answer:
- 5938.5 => 21.88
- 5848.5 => 22.66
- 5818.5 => 22.86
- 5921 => 20.56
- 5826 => 23.13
